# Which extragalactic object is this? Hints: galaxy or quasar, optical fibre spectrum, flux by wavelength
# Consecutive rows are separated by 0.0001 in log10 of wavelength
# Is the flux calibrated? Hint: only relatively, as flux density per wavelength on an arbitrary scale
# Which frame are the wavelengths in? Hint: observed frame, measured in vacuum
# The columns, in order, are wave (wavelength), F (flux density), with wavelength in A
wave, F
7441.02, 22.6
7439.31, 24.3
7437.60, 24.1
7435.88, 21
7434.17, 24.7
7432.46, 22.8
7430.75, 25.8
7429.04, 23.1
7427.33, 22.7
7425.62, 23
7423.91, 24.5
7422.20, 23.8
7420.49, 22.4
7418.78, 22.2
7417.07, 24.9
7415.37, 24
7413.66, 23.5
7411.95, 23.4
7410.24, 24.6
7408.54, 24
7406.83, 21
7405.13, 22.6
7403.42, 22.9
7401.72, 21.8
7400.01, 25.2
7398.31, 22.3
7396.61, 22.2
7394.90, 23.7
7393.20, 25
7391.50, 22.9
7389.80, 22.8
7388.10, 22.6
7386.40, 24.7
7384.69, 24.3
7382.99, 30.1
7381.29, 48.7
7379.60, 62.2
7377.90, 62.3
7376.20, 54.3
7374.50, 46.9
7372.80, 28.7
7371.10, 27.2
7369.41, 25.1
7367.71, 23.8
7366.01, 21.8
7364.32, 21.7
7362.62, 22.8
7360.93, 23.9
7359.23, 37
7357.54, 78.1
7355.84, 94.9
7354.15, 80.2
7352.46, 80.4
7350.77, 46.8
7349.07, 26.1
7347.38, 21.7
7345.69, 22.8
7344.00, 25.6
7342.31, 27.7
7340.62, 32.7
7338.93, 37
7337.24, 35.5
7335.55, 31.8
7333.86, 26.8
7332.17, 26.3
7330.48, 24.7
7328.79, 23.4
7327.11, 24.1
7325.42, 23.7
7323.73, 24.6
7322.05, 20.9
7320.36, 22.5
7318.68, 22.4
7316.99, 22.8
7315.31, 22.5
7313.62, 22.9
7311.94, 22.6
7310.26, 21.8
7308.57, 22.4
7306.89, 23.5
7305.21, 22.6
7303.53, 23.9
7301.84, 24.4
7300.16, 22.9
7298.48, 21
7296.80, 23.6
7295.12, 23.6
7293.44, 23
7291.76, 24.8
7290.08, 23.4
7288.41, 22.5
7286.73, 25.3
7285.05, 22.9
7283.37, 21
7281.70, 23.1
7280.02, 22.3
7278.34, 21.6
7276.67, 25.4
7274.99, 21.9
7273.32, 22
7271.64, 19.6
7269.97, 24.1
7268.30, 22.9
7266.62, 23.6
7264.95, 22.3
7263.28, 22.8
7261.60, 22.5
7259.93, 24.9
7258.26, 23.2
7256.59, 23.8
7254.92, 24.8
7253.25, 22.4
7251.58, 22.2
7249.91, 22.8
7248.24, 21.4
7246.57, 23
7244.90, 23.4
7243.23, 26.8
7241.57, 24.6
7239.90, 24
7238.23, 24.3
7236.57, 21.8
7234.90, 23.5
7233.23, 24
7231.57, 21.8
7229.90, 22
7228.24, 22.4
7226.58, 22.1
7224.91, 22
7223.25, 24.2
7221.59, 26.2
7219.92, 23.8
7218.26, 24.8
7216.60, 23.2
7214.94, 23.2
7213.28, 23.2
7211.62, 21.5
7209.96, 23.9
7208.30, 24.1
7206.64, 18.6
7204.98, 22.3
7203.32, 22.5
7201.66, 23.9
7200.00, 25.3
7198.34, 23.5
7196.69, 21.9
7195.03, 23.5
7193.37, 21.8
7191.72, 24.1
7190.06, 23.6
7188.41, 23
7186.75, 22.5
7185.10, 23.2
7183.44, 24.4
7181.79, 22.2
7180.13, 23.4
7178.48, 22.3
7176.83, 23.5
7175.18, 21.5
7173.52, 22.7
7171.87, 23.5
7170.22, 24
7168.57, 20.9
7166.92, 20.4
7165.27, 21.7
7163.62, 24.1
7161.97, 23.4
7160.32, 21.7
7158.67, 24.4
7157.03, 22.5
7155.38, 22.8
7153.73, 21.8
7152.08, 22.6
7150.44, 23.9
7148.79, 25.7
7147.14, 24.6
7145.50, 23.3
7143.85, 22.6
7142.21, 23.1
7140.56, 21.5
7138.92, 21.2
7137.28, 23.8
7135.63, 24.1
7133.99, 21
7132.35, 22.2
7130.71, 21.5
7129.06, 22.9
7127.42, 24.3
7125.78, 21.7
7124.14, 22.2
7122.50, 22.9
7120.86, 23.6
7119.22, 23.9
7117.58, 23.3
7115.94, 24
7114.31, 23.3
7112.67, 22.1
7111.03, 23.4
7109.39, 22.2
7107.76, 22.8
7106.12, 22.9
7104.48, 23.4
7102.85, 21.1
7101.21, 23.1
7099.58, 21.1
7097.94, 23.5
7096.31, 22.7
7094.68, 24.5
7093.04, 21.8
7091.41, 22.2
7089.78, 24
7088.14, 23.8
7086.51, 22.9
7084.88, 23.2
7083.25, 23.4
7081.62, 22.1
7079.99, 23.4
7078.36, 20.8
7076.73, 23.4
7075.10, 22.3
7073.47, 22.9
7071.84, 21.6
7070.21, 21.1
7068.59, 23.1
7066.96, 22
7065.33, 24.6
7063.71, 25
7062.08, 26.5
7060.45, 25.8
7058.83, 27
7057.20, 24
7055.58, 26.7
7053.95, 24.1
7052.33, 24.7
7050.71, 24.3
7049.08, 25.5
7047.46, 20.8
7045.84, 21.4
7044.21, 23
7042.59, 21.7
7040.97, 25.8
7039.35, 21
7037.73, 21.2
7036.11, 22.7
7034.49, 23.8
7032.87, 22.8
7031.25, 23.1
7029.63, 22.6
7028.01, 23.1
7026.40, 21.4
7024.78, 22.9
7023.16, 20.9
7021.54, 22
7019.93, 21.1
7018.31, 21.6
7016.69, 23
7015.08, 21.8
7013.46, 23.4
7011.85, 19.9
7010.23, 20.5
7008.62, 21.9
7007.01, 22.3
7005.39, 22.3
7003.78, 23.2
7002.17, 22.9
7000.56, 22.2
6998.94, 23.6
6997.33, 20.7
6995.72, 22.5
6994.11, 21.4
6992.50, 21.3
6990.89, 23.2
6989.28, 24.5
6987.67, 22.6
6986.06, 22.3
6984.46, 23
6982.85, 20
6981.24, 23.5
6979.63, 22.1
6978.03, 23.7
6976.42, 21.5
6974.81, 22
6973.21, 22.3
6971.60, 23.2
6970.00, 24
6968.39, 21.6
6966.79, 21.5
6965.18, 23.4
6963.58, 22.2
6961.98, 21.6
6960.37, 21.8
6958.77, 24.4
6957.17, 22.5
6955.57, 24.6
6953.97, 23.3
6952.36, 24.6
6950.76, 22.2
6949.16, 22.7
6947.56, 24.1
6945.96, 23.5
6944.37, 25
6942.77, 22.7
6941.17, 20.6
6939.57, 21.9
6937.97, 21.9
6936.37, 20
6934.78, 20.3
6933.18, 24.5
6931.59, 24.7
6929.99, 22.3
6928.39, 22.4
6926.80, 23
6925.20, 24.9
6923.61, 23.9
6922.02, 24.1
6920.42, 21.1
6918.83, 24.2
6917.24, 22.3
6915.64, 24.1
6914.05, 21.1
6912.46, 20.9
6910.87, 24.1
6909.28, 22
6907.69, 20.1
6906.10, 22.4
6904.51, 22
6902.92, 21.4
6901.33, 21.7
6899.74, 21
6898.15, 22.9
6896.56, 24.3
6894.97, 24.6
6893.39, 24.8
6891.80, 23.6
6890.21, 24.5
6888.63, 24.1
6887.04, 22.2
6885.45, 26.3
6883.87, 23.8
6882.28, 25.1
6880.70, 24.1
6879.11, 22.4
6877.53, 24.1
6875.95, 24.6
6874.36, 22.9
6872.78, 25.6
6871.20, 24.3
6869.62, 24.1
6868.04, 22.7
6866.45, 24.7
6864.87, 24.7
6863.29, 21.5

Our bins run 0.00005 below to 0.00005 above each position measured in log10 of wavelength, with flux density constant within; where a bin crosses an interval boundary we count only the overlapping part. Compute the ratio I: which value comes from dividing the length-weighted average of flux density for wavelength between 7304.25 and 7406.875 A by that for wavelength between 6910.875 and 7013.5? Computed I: 1.4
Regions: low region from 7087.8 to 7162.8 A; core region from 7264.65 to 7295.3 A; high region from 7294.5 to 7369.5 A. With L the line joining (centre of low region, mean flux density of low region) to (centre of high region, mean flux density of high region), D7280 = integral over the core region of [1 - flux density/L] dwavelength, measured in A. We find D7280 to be 6.2 A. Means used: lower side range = 22.9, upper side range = 30.7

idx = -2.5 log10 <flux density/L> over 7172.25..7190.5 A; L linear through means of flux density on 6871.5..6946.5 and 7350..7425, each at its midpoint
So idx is 0.26 mag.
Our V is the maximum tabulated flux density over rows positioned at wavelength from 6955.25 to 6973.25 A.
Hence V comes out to 24.6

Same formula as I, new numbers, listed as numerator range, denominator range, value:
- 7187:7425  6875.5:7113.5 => 1.17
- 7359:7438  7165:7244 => 1.18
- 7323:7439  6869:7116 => 1.35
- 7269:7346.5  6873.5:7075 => 1.06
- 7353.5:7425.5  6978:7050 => 1.43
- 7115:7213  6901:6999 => 1.01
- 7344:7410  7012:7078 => 1.51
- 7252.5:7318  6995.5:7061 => 1.01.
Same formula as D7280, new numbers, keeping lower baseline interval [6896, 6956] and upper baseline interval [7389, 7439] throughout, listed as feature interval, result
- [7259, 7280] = 0.3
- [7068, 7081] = 0.3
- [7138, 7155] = 0.0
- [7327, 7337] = -1.6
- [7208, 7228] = -0.3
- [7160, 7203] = 0.2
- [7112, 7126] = -0.1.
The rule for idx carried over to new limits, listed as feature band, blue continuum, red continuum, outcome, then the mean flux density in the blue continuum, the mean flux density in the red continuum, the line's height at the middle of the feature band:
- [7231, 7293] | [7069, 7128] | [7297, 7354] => 0.145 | 22.8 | 27.9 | 26.5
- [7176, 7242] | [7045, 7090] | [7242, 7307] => 0.005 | 23.6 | 23.1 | 23.3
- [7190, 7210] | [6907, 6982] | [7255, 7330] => 0.000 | 22.7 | 23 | 22.9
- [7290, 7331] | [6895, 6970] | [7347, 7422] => 0.346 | 22.7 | 33.5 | 31.8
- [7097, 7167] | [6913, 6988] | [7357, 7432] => 0.104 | 22.7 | 28.6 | 25.1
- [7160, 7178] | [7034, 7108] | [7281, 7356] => 0.128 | 23.2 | 28.5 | 25.3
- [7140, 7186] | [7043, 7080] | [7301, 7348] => 0.060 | 23.6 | 25.1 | 24.2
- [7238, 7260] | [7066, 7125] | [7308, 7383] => 0.261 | 22.8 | 34.6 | 30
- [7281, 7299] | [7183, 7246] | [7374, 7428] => 0.098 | 23.3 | 28.4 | 25.3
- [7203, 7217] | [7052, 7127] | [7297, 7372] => 0.198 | 23.3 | 30.8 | 27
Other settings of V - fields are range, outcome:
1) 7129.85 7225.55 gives 26.2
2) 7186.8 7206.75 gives 25.3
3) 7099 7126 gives 24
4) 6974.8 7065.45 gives 27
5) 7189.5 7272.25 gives 26.8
